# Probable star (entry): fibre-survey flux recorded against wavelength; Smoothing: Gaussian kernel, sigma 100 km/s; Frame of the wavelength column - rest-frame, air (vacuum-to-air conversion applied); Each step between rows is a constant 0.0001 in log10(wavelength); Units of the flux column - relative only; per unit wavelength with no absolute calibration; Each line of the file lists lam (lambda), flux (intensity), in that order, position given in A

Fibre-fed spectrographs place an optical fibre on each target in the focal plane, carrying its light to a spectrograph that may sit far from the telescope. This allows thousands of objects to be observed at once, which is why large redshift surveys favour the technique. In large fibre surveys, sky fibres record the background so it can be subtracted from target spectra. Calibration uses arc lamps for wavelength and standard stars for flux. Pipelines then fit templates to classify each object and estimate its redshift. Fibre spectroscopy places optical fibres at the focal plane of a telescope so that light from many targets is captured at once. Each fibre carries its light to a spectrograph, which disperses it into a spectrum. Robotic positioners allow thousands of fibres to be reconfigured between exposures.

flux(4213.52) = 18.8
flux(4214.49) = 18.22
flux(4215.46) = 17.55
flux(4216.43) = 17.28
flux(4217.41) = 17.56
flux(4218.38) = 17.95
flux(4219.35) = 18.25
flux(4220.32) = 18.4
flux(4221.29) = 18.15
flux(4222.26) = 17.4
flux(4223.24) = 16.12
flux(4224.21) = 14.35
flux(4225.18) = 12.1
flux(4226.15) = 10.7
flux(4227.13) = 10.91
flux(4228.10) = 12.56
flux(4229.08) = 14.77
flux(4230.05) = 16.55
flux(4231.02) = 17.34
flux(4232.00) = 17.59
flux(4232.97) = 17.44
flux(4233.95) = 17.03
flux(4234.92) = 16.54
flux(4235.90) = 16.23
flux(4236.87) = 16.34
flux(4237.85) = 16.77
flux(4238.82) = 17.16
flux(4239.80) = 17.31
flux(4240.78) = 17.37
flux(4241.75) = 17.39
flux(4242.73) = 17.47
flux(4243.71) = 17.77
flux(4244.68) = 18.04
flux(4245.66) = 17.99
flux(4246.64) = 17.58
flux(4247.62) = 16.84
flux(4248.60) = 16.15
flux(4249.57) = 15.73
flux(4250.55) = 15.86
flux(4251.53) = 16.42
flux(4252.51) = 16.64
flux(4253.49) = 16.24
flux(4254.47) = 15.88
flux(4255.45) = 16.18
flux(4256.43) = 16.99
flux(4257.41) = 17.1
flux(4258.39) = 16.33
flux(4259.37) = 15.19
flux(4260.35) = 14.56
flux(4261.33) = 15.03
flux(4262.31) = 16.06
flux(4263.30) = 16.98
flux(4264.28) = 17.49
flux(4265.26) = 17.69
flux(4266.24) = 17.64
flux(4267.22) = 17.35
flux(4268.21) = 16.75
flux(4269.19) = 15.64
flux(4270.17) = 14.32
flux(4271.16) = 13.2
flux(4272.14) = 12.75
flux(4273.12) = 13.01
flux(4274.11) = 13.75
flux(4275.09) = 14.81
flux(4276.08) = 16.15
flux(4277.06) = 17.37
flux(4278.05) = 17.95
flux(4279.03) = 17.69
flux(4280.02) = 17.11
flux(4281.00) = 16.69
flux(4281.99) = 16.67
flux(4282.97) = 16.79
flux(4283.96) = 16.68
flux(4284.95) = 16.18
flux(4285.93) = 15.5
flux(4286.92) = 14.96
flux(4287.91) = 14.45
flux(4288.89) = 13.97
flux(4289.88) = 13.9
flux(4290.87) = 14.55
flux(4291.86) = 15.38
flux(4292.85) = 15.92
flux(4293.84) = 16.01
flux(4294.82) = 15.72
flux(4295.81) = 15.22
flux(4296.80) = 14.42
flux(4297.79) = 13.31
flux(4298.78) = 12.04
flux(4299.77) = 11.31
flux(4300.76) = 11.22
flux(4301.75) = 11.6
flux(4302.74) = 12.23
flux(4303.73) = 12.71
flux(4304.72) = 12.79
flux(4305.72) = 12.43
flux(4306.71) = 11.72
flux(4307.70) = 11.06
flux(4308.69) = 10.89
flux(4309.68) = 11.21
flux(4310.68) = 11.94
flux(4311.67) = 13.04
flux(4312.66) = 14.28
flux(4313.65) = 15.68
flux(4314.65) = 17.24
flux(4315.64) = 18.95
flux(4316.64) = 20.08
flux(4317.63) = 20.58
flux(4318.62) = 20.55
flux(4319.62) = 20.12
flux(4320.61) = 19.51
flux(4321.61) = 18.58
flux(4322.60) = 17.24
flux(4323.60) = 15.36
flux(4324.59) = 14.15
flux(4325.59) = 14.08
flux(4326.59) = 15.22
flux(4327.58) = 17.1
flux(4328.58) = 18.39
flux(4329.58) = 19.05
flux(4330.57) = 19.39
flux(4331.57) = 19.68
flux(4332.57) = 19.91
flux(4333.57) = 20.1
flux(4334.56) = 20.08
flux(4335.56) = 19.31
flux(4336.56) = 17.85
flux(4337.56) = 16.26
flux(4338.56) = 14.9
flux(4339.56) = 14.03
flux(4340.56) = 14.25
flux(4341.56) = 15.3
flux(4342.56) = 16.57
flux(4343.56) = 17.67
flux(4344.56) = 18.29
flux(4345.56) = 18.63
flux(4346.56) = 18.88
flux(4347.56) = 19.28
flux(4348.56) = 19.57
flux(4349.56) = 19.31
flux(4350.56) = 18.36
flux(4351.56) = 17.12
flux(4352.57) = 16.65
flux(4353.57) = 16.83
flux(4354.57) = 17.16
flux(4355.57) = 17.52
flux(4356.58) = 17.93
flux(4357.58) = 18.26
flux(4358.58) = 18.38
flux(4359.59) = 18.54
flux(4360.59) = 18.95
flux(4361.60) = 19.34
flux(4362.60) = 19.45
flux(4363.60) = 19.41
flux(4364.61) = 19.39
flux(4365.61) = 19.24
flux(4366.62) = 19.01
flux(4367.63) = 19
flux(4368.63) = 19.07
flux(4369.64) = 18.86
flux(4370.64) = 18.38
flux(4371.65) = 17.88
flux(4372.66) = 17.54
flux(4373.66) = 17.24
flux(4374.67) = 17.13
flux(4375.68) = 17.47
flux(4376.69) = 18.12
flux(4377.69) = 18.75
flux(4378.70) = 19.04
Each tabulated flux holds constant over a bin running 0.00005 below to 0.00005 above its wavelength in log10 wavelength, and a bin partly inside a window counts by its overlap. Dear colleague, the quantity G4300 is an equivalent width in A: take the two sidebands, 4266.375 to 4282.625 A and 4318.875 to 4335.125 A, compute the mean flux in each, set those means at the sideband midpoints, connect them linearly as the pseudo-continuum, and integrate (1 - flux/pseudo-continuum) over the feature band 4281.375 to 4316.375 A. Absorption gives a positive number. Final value 5.6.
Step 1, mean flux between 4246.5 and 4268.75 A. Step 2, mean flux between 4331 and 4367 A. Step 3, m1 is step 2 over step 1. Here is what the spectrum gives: 1.10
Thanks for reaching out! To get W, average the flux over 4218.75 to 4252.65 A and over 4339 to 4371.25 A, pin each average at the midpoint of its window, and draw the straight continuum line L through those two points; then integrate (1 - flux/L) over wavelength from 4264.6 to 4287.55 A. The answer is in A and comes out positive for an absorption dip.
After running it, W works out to 1.32 A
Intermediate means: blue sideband 16.3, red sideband 18.1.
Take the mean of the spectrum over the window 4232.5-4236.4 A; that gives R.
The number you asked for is 16.8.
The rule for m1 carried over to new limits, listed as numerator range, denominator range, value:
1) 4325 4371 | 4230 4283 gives 1.10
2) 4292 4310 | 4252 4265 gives 0.80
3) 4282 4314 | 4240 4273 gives 0.84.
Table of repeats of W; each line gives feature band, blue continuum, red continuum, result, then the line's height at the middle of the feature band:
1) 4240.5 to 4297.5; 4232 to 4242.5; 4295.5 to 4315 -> -4.0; 15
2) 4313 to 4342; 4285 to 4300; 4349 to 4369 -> -1.9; 16.6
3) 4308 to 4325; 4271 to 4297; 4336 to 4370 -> 0.3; 16.6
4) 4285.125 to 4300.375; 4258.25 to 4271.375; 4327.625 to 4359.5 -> 2.1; 16.7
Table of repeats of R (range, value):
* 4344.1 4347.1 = 18.6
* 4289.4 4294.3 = 15.1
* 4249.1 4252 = 16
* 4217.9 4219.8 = 18.1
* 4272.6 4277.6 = 15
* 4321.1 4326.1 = 15.9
